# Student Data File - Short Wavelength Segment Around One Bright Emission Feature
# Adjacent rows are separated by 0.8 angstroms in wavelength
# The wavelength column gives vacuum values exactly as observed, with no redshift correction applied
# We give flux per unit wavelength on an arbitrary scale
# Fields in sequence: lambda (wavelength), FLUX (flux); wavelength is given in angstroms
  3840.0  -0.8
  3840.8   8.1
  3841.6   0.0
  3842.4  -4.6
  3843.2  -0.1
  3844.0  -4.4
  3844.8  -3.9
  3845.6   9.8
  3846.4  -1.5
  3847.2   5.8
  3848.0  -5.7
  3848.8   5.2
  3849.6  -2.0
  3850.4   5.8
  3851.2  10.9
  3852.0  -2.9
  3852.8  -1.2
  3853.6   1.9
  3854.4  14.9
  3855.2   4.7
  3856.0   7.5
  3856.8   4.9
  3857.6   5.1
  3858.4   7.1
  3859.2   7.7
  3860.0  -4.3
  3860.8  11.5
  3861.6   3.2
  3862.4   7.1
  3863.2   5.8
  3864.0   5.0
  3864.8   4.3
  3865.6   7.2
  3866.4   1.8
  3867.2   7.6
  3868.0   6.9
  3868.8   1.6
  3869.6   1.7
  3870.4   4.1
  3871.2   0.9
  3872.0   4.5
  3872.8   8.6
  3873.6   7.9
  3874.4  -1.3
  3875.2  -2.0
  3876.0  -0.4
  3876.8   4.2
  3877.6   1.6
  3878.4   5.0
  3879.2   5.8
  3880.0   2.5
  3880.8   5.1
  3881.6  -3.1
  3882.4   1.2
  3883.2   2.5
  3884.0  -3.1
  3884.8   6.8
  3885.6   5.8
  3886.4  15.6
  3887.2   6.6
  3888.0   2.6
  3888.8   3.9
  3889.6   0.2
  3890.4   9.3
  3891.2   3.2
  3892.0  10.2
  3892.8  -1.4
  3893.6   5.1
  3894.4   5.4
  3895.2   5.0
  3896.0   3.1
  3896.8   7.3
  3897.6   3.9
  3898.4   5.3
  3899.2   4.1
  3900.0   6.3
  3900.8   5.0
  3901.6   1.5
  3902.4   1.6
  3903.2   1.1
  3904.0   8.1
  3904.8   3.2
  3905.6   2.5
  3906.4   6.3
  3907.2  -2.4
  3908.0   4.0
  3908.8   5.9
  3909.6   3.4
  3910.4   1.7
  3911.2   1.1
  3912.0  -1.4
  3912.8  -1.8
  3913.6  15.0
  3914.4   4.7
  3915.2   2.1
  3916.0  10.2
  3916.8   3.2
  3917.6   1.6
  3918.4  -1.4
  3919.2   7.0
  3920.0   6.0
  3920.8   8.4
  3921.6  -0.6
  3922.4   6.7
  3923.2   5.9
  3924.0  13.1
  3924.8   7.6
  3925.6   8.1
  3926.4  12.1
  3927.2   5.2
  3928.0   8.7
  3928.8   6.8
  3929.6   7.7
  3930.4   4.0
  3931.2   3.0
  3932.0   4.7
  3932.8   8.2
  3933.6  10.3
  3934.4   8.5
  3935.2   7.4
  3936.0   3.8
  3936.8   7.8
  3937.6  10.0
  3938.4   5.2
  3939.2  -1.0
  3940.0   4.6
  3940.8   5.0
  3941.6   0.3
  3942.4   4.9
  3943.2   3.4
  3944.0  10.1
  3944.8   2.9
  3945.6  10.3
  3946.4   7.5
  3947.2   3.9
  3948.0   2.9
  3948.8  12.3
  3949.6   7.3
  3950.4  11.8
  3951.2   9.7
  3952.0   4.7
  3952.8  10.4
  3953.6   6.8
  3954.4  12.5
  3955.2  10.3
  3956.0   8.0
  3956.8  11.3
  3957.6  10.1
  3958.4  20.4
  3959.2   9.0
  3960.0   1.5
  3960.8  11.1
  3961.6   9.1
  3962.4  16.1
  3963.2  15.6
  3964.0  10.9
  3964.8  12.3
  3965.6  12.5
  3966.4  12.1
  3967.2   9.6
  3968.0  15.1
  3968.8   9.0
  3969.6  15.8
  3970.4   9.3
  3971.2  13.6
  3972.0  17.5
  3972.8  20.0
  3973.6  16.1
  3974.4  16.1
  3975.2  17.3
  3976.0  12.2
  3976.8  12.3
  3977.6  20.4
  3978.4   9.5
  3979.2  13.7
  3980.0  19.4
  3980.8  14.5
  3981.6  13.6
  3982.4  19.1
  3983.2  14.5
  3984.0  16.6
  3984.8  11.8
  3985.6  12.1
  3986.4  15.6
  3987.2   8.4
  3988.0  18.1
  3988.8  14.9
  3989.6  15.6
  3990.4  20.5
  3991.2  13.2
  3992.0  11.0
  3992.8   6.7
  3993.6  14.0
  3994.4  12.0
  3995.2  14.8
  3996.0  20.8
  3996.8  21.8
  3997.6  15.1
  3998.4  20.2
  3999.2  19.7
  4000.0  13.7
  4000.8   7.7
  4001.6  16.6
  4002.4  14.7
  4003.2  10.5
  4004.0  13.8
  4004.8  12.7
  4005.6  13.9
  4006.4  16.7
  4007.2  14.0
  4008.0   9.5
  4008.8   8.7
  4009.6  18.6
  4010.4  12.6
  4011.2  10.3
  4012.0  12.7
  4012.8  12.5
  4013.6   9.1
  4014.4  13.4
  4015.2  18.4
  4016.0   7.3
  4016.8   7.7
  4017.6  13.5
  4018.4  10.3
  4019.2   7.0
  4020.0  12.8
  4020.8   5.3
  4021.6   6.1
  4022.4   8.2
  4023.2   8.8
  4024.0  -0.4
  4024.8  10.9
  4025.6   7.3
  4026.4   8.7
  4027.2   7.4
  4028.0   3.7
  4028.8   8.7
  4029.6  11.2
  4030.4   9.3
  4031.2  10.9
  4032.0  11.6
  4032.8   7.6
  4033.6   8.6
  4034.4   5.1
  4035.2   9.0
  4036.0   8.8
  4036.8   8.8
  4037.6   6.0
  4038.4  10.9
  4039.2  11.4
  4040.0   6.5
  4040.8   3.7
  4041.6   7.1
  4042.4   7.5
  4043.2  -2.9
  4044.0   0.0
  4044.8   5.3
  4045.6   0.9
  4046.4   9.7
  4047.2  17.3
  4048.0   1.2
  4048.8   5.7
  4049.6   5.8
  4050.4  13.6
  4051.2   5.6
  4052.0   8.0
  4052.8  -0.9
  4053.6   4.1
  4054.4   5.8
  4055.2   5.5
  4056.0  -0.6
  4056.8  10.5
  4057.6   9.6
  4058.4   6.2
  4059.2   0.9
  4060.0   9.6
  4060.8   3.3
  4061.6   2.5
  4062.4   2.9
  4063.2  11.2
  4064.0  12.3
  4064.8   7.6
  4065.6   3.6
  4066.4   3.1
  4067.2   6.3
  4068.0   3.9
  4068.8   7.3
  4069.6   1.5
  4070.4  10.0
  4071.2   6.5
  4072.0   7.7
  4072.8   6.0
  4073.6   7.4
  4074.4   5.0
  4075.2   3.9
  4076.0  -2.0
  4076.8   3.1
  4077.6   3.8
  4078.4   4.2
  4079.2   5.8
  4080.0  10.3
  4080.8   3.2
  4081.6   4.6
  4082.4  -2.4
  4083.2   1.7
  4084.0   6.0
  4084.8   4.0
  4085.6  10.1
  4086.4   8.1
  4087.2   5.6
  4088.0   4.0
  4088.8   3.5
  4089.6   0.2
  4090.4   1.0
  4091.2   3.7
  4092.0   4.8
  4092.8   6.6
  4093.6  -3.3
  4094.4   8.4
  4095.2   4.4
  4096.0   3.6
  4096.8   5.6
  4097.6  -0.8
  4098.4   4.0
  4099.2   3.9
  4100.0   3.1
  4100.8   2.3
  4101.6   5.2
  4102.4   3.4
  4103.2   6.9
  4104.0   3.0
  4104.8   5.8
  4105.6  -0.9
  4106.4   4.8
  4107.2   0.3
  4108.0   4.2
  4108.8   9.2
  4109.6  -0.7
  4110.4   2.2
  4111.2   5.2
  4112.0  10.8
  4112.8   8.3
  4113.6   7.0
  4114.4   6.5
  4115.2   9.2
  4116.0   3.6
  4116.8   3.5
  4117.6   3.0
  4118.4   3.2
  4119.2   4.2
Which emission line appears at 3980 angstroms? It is C IV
